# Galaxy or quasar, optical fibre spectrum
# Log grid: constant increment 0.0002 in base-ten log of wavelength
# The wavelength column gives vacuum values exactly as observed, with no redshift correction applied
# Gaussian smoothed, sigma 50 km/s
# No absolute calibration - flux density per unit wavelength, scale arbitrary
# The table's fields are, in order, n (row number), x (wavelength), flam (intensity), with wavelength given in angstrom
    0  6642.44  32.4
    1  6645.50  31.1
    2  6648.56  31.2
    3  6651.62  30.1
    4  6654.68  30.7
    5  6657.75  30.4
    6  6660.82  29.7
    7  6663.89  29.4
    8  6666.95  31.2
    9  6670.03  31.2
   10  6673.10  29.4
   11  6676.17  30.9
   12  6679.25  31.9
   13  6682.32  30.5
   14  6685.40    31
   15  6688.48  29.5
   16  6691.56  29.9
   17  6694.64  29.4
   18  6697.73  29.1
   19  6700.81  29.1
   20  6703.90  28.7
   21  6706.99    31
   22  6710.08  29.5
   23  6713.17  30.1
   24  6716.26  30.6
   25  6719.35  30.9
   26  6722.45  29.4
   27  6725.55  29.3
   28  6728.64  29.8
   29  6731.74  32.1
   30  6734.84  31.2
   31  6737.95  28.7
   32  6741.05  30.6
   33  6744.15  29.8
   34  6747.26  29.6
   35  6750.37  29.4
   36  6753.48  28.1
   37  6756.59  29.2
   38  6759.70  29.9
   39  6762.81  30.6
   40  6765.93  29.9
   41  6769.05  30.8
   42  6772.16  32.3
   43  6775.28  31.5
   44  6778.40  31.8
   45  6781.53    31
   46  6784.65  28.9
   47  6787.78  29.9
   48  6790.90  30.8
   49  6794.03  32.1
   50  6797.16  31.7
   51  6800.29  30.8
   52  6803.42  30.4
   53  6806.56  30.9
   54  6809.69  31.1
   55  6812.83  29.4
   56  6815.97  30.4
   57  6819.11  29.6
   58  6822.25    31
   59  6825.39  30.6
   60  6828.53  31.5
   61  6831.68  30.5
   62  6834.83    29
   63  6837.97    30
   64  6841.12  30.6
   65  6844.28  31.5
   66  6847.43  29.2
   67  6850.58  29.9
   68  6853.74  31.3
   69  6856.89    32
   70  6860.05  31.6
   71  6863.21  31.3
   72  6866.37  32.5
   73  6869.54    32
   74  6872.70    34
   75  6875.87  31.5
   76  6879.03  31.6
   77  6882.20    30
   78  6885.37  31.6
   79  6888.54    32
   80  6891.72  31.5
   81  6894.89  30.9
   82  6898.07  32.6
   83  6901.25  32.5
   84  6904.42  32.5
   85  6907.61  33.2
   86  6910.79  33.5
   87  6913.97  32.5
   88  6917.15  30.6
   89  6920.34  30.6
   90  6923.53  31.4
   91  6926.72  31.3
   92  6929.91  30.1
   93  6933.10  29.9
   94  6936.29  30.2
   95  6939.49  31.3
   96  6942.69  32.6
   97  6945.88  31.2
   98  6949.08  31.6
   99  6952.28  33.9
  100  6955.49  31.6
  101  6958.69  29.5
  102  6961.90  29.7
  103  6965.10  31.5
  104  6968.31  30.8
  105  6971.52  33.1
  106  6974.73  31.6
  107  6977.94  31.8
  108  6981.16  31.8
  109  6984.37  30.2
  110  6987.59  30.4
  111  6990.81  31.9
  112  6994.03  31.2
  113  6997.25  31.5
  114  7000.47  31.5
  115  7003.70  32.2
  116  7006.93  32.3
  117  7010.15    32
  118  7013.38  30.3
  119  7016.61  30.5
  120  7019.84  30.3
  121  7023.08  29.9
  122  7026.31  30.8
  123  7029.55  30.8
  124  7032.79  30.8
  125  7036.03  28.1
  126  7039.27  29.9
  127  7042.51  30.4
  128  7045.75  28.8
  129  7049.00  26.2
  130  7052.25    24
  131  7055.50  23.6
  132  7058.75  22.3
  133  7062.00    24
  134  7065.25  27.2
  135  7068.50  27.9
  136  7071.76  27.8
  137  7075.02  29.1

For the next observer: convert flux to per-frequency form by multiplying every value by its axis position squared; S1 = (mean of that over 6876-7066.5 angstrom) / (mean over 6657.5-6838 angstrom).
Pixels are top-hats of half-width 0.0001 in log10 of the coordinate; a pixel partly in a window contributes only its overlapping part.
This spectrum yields 1.1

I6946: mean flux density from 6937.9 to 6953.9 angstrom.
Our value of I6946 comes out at 32.1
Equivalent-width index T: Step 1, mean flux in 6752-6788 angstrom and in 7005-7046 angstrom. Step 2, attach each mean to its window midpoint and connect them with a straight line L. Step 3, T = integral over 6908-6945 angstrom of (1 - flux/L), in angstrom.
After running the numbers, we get -1.1 angstrom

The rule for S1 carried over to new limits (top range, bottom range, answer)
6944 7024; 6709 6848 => 1.09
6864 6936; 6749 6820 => 1.08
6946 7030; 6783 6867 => 1.07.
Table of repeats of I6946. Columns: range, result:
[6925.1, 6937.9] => 30.4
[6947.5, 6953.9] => 32.7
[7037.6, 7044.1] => 30.1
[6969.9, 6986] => 31.7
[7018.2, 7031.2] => 30.4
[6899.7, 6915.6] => 32.9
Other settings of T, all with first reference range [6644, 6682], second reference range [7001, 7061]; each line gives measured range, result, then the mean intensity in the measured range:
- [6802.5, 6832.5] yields -0.6 angstrom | 30.5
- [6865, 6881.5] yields -1.4 angstrom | 32.2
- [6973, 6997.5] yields -1.7 angstrom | 31.3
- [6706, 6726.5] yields 0.2 angstrom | 30.1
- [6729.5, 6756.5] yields 0.3 angstrom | 29.9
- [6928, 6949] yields -1.1 angstrom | 30.9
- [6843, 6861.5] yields -0.7 angstrom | 30.9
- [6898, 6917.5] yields -2.0 angstrom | 32.6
